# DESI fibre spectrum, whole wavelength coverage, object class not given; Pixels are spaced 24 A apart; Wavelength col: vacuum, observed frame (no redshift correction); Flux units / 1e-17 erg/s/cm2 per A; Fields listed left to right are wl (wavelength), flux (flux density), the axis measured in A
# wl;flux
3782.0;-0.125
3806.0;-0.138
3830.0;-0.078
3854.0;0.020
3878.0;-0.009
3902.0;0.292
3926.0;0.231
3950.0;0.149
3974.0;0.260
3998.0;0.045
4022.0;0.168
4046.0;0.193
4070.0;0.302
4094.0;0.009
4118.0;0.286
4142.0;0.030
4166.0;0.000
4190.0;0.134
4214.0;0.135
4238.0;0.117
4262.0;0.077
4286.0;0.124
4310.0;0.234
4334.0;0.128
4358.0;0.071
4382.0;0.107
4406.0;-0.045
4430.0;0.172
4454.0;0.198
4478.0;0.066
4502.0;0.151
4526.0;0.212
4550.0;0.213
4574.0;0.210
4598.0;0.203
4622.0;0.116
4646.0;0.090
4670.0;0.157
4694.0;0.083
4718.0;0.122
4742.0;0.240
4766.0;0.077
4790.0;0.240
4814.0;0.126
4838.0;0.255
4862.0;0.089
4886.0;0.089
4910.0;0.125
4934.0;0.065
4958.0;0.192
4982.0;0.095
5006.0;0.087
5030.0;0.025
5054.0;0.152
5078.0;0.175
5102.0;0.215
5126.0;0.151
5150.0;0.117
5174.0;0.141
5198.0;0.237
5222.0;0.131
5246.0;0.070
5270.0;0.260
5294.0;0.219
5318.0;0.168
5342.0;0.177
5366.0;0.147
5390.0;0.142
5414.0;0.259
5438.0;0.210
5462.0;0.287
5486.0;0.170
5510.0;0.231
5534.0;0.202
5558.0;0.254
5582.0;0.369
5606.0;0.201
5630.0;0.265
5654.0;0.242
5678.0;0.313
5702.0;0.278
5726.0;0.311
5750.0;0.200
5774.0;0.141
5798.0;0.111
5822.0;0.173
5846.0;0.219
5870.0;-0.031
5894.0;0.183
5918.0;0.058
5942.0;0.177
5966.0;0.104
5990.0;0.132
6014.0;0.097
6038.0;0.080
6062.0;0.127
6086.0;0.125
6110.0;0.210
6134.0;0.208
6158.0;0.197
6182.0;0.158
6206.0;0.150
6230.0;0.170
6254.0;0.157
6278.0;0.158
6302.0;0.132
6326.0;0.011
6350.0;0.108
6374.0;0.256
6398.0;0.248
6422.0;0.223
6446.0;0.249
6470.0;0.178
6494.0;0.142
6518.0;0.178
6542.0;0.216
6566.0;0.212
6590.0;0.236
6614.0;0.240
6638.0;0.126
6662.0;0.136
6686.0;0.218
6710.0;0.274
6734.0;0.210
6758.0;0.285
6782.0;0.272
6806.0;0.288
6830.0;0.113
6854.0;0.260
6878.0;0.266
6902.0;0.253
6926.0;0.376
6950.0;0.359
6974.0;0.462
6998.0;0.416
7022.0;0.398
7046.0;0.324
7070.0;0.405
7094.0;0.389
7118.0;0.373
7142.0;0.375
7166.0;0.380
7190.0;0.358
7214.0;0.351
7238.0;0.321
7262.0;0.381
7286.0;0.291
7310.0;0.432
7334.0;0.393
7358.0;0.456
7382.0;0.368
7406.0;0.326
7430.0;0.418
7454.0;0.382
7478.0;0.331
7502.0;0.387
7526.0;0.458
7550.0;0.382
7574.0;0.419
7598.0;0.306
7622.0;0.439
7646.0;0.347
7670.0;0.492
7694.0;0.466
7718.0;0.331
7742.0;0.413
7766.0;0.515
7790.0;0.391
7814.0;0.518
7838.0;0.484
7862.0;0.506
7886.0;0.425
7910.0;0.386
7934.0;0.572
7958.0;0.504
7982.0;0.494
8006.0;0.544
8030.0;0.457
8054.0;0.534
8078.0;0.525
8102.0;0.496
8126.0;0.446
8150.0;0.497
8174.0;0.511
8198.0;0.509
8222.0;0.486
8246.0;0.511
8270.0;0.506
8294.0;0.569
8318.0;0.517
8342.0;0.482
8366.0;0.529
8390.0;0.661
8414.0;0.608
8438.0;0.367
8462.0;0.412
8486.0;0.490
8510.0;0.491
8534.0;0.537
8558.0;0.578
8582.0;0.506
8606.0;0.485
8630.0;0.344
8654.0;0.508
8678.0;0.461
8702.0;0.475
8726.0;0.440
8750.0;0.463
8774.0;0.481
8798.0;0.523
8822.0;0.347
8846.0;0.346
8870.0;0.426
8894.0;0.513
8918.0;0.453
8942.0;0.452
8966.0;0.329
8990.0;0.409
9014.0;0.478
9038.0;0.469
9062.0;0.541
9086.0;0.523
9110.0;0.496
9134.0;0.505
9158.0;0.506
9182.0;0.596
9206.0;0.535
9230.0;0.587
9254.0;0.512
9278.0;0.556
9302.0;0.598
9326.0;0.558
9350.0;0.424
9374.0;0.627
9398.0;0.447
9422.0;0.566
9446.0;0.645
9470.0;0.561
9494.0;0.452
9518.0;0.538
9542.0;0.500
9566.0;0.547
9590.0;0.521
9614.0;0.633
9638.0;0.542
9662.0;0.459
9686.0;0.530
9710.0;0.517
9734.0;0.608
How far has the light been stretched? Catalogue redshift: 0.74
